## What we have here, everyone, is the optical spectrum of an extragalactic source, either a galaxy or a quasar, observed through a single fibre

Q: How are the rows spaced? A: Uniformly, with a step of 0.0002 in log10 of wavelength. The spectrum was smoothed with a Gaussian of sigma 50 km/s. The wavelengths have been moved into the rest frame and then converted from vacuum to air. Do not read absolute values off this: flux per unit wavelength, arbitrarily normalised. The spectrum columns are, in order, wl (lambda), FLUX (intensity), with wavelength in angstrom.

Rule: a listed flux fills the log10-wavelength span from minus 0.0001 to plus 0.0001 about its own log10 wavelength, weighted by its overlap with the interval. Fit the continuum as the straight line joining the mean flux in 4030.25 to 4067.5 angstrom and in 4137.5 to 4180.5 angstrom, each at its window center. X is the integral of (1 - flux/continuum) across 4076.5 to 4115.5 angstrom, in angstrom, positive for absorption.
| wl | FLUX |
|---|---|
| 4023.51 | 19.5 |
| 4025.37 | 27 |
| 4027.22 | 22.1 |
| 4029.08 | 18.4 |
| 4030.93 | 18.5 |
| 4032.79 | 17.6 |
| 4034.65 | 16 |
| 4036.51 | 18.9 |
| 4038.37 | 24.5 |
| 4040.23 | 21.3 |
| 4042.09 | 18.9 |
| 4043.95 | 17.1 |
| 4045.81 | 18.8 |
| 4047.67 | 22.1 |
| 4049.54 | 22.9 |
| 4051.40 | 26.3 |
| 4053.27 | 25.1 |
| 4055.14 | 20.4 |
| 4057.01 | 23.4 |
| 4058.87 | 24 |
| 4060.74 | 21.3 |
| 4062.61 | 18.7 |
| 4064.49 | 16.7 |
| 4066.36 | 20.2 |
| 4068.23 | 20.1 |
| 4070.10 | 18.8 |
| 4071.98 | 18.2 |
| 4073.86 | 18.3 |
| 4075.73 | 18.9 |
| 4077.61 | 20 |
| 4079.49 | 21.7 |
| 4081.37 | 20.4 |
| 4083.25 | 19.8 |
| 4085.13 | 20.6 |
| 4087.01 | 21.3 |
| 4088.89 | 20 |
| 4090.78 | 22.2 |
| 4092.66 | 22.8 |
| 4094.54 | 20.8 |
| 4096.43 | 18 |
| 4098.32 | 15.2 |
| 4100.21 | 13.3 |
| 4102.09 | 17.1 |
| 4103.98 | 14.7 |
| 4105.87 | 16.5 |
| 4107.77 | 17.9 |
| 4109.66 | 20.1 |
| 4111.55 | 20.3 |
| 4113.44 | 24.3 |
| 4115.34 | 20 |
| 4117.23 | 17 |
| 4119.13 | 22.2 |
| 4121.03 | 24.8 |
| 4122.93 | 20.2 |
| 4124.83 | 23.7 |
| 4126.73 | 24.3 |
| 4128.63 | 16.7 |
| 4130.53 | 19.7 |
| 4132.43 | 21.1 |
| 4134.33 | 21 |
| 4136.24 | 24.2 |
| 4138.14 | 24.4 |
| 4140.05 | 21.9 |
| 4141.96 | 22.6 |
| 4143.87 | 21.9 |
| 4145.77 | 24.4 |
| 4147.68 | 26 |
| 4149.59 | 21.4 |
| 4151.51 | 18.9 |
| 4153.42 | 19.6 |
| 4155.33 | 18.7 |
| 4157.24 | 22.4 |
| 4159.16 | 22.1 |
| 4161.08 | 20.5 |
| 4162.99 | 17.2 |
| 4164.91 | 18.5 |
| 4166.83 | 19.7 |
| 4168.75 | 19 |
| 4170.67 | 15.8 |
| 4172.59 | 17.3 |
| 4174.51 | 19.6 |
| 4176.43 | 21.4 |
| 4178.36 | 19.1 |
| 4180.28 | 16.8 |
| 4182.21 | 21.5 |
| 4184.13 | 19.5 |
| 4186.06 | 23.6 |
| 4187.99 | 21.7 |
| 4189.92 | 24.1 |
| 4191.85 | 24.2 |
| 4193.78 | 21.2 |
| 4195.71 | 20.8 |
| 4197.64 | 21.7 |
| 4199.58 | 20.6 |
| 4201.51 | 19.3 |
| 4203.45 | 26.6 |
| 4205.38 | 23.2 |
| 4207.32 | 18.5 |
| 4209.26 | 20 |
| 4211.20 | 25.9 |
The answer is 2.3 angstrom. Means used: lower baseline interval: 20.6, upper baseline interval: 20.4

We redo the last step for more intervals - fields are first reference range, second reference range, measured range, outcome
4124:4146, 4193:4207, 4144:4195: 3.14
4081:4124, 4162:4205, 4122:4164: -3.13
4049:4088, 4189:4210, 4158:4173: 1.88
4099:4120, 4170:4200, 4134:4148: -2.85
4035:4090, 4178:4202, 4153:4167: 0.79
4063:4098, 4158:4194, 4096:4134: 1.03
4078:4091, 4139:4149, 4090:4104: 2.02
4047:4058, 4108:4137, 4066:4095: 2.91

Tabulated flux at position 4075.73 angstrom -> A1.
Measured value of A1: 18.9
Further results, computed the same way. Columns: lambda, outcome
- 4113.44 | 24.3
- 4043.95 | 17.1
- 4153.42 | 19.6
